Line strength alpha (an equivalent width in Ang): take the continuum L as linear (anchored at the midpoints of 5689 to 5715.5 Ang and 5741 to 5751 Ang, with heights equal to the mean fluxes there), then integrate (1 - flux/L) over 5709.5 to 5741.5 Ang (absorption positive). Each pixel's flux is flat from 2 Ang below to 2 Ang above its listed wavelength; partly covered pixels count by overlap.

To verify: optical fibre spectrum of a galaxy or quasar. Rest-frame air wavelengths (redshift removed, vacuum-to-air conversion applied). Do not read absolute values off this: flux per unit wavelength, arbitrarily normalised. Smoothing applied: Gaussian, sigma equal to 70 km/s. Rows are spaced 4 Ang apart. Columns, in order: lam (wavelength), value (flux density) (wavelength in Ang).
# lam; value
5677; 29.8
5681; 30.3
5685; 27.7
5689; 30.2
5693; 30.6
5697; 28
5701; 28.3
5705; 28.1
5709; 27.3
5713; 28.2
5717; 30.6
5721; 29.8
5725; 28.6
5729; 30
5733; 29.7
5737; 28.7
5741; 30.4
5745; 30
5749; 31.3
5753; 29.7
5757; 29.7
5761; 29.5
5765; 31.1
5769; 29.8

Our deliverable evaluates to 0.3 Ang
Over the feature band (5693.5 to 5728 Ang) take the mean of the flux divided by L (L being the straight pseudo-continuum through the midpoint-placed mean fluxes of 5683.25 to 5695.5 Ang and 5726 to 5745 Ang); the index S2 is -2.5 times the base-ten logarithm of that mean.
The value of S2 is 0.03 mag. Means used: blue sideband 29.5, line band 28.7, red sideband 29.7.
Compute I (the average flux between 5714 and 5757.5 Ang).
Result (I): 29.8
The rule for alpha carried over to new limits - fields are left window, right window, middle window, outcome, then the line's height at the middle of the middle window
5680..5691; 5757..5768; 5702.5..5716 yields 0.7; 29.6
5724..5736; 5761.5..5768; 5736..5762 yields 0.1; 30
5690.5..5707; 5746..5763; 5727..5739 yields 0.0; 29.6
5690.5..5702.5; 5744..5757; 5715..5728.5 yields 0.0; 29.6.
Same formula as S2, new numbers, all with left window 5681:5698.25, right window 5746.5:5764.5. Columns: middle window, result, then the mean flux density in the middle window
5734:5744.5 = 0.01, 29.6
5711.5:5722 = 0.00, 29.6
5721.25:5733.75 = 0.01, 29.5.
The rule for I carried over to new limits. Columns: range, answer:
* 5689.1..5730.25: 29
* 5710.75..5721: 29.4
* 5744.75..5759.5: 30.2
